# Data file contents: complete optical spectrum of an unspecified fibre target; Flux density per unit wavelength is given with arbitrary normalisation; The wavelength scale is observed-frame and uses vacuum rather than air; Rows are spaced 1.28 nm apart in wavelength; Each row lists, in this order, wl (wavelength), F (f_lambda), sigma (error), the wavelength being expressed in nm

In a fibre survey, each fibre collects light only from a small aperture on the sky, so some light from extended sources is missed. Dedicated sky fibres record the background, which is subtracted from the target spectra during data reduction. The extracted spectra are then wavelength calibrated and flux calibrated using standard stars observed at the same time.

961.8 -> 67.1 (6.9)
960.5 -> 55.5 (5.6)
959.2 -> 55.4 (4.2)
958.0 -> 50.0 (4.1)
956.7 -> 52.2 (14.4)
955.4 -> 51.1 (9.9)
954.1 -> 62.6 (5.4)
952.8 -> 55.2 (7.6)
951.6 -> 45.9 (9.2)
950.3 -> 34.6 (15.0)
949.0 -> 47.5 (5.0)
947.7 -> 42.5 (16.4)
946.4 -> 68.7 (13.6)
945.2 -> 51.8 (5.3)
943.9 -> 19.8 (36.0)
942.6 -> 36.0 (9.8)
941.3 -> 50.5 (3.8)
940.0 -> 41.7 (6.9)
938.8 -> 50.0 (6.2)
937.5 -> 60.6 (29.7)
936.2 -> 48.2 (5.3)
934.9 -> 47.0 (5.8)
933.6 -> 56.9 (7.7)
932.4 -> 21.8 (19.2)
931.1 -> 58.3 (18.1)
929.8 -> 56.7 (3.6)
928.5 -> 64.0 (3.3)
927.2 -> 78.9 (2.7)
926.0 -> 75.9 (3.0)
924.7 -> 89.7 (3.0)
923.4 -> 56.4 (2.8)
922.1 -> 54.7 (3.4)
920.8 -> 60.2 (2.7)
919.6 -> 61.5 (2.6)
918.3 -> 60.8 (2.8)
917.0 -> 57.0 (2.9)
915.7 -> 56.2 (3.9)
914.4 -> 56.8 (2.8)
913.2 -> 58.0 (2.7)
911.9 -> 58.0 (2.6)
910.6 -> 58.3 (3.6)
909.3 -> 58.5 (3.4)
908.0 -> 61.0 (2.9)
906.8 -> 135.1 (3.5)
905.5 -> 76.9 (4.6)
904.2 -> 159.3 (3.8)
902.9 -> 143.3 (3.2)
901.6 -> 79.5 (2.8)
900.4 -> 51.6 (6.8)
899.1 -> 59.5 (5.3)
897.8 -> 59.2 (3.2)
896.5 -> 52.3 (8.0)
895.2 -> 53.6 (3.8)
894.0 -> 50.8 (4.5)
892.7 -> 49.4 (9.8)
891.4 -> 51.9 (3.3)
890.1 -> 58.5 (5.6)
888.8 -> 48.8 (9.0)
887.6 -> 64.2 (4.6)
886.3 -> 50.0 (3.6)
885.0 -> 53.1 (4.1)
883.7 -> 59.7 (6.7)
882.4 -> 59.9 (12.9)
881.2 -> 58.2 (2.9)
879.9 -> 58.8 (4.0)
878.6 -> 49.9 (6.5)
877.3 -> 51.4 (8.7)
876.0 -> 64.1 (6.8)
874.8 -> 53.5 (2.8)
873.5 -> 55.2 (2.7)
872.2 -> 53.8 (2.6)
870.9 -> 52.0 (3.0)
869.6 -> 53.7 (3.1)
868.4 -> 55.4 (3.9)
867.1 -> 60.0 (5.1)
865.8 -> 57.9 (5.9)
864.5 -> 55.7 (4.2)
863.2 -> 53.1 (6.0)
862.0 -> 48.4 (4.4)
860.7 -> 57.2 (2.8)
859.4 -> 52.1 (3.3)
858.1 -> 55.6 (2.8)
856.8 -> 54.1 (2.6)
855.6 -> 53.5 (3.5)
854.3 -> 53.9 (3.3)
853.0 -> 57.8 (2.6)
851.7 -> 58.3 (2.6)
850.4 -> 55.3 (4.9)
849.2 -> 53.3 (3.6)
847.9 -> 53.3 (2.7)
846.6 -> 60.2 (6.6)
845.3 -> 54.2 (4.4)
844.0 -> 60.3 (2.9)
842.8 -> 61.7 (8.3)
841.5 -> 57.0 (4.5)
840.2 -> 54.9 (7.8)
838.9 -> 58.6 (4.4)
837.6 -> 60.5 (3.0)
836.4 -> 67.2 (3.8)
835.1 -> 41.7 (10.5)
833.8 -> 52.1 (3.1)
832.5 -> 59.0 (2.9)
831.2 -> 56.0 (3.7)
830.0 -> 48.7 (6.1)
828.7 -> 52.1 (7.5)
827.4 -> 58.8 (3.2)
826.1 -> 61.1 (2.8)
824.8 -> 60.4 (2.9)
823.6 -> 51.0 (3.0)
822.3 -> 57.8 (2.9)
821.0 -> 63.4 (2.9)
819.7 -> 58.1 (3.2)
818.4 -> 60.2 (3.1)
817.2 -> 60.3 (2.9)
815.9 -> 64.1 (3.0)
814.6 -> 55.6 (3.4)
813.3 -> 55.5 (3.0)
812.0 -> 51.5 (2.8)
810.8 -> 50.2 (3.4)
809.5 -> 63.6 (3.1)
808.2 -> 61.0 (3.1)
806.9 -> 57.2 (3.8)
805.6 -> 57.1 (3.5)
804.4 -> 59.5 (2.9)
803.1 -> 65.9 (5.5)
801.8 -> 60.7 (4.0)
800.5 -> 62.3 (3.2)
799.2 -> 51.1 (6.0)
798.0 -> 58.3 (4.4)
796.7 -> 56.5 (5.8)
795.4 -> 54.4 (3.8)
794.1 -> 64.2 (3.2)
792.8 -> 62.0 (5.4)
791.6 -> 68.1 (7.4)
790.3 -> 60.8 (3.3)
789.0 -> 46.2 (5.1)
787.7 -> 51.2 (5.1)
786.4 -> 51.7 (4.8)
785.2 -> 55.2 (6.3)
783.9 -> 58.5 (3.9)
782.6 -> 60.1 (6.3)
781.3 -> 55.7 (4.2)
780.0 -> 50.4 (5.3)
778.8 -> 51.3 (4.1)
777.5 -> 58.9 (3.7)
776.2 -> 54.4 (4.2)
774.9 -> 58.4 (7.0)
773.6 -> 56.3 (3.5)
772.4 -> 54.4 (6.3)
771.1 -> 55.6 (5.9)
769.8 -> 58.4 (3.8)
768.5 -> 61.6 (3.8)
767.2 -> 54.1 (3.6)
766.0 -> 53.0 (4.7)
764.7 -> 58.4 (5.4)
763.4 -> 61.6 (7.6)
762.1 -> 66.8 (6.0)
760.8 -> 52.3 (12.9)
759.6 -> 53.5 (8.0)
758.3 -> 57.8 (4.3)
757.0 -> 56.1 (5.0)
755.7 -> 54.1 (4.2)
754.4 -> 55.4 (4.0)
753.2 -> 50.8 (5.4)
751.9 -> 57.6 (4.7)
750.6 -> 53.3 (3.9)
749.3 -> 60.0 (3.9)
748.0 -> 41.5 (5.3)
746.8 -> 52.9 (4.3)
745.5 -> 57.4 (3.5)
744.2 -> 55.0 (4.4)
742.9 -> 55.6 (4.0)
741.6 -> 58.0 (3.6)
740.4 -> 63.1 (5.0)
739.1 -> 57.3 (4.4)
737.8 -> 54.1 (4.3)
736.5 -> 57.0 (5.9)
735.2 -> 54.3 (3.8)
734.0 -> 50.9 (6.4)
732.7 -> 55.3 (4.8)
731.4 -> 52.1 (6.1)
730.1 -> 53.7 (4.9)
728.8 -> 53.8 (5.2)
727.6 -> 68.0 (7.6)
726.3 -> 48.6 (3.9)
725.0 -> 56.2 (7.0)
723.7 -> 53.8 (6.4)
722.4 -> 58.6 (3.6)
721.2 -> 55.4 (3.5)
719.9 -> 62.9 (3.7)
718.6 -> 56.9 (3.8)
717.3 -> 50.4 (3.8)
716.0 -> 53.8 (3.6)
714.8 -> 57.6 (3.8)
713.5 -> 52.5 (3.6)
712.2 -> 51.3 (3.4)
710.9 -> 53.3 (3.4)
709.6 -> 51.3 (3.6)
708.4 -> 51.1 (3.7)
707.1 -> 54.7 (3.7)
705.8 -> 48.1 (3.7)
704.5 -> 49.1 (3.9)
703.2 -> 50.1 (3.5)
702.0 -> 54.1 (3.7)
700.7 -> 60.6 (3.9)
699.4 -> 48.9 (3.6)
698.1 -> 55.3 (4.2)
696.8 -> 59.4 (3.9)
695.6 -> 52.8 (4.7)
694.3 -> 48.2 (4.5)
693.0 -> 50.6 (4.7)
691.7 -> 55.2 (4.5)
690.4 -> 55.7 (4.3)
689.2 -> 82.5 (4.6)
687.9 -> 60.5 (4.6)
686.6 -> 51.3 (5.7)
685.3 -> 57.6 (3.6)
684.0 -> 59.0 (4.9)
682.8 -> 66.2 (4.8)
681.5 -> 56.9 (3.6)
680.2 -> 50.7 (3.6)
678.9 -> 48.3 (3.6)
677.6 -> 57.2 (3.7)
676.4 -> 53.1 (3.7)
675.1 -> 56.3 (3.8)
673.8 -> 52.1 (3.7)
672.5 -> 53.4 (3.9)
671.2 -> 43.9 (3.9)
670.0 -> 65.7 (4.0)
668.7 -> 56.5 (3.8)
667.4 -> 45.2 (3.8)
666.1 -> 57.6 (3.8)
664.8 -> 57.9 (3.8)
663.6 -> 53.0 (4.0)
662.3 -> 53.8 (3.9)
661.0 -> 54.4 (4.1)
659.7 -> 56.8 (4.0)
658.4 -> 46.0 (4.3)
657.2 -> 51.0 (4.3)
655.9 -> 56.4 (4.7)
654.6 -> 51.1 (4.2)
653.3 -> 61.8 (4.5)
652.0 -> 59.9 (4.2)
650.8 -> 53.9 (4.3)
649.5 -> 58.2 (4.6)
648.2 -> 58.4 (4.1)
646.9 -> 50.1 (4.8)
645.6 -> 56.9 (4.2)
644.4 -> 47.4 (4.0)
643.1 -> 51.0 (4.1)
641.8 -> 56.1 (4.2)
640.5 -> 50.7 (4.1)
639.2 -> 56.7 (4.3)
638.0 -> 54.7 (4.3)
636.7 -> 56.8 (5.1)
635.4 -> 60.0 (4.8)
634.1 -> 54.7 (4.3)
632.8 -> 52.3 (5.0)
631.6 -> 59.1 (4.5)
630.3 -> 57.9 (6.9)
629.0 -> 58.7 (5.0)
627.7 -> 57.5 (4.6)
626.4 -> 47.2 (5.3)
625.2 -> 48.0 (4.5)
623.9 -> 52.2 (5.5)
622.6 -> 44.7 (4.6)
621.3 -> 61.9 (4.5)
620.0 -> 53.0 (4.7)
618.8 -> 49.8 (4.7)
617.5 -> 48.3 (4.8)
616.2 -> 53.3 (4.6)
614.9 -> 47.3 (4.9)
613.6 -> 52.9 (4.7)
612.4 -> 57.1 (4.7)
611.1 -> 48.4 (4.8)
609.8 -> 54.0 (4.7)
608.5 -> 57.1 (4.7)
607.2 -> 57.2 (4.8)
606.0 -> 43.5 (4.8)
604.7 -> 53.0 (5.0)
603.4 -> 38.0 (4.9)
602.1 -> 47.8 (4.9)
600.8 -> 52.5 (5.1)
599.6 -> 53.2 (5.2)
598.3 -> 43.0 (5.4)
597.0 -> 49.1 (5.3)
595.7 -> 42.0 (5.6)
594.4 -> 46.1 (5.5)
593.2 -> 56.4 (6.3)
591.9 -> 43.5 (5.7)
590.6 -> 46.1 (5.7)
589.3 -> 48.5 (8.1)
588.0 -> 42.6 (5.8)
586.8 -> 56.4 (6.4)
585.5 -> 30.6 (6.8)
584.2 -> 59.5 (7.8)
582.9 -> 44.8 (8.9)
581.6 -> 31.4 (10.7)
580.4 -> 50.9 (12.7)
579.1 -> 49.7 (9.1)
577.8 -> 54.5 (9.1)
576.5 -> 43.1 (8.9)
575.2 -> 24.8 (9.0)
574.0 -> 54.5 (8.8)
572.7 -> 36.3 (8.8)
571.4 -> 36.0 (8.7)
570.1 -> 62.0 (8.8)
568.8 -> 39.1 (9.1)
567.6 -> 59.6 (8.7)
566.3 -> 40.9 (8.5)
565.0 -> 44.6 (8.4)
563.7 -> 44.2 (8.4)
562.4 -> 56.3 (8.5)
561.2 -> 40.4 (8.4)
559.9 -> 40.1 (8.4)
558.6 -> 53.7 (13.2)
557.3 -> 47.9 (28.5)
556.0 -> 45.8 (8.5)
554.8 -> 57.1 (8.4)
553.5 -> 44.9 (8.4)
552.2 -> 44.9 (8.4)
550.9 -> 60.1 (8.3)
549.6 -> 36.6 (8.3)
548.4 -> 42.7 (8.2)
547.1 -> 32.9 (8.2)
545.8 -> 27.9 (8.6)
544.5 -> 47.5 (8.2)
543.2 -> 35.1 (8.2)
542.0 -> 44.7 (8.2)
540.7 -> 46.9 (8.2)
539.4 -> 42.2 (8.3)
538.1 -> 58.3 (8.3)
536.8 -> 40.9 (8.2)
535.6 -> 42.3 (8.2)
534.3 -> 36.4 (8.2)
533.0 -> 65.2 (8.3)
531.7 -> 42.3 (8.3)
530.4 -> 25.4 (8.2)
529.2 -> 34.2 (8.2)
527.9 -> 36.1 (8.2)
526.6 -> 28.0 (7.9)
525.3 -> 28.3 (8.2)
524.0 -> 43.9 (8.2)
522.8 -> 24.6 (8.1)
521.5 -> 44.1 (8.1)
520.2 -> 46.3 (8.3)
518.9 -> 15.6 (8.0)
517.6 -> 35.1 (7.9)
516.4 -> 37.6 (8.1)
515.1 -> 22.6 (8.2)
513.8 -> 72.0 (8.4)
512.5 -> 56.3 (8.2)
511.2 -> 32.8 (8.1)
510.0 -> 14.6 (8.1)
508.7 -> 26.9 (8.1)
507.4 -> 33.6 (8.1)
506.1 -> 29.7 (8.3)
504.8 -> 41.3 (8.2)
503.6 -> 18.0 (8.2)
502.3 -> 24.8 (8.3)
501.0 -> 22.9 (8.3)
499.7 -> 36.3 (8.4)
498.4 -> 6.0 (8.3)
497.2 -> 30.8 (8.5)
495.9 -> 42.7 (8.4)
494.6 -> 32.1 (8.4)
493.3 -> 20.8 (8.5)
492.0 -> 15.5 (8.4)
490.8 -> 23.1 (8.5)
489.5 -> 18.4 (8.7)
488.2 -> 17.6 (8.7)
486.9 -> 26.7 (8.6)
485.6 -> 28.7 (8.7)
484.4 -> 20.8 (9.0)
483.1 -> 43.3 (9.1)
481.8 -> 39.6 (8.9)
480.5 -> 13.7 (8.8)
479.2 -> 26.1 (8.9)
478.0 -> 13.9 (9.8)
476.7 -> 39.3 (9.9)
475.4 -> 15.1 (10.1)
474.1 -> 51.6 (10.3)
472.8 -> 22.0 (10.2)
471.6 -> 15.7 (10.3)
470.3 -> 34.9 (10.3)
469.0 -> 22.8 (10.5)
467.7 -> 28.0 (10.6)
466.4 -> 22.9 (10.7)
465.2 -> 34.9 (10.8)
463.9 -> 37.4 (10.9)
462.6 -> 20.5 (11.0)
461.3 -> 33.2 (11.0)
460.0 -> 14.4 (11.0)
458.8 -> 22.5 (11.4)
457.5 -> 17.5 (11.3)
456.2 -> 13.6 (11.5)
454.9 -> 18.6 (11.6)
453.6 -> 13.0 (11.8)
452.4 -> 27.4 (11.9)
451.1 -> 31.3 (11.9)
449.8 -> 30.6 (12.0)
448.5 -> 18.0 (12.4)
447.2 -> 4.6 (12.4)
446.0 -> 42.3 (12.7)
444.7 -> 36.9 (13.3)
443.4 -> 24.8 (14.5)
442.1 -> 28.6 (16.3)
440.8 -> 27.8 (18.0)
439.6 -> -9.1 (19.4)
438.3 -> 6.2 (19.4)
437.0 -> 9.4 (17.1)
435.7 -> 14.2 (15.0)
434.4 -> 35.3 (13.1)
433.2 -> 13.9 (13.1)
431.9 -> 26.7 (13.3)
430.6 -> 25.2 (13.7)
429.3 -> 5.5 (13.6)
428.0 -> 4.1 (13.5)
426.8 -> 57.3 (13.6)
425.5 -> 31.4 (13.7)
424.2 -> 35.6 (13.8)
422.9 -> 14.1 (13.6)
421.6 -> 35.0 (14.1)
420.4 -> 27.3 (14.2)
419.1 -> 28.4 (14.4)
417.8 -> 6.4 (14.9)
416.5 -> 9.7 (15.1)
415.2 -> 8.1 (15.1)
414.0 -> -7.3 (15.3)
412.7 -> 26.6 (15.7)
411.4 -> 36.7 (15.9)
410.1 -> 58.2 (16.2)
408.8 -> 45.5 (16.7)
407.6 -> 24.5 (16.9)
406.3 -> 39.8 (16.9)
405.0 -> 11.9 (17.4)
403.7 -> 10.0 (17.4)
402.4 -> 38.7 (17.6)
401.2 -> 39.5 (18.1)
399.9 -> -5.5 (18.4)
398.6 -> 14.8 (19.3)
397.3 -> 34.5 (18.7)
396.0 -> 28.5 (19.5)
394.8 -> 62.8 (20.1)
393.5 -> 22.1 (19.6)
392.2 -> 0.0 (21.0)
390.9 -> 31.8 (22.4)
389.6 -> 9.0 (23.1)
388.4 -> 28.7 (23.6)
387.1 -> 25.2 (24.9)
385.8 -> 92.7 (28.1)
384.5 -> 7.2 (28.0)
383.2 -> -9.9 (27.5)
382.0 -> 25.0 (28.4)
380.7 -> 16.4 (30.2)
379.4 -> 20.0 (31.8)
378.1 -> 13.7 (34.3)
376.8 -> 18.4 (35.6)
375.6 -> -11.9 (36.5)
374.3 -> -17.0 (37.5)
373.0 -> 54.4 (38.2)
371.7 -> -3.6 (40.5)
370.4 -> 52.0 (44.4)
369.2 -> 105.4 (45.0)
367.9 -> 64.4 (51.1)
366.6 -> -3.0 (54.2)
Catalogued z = 0.377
